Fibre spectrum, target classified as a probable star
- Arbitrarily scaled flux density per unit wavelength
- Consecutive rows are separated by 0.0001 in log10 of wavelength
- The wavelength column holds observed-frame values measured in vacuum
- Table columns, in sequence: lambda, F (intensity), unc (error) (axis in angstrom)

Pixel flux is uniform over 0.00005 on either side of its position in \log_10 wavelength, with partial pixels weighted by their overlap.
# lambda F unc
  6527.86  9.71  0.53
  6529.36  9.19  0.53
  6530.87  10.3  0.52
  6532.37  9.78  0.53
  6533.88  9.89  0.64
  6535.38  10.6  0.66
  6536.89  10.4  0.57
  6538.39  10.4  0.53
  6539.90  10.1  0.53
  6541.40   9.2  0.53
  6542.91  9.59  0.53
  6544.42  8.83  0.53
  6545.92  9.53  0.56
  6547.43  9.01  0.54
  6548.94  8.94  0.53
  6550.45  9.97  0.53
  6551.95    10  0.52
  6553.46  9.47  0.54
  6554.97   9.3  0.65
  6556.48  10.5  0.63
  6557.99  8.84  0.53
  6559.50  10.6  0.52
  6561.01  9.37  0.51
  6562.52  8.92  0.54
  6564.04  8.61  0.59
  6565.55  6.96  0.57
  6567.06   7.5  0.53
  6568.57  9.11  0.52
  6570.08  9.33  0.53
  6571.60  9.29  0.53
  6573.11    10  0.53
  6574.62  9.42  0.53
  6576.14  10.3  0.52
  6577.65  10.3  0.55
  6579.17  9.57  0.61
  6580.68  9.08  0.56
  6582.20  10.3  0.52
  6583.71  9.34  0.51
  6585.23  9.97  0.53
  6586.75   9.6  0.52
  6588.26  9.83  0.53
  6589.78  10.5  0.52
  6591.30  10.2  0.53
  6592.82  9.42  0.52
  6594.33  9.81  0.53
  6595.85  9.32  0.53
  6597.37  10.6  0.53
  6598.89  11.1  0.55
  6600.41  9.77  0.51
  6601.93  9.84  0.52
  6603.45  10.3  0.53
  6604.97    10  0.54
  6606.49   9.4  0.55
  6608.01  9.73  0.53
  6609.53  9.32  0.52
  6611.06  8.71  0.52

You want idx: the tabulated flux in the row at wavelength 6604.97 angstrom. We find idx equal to 10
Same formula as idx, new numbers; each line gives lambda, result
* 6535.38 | 10.6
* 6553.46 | 9.47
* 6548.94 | 8.94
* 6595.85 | 9.32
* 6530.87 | 10.3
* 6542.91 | 9.59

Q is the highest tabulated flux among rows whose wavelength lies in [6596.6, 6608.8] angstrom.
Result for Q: 11.1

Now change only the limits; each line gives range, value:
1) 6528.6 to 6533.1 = 10.3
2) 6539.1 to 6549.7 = 10.1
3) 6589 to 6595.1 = 10.5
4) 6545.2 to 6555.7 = 10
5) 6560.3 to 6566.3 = 9.37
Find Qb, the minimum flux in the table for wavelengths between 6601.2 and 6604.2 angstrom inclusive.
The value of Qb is 9.84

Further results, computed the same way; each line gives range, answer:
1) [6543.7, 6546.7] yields 8.83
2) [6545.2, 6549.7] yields 8.94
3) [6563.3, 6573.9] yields 6.96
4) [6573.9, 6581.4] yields 9.08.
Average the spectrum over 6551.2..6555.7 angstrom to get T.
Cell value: 9.6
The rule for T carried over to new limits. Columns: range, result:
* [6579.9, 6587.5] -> 9.66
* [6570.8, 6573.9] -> 9.64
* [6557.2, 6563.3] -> 9.43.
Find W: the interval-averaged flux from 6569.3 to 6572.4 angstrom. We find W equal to 9.32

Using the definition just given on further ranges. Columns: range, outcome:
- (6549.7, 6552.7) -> 10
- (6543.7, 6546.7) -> 9.2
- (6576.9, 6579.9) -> 9.92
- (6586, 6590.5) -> 9.98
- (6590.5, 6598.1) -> 9.87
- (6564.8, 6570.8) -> 8.23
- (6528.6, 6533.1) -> 9.76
